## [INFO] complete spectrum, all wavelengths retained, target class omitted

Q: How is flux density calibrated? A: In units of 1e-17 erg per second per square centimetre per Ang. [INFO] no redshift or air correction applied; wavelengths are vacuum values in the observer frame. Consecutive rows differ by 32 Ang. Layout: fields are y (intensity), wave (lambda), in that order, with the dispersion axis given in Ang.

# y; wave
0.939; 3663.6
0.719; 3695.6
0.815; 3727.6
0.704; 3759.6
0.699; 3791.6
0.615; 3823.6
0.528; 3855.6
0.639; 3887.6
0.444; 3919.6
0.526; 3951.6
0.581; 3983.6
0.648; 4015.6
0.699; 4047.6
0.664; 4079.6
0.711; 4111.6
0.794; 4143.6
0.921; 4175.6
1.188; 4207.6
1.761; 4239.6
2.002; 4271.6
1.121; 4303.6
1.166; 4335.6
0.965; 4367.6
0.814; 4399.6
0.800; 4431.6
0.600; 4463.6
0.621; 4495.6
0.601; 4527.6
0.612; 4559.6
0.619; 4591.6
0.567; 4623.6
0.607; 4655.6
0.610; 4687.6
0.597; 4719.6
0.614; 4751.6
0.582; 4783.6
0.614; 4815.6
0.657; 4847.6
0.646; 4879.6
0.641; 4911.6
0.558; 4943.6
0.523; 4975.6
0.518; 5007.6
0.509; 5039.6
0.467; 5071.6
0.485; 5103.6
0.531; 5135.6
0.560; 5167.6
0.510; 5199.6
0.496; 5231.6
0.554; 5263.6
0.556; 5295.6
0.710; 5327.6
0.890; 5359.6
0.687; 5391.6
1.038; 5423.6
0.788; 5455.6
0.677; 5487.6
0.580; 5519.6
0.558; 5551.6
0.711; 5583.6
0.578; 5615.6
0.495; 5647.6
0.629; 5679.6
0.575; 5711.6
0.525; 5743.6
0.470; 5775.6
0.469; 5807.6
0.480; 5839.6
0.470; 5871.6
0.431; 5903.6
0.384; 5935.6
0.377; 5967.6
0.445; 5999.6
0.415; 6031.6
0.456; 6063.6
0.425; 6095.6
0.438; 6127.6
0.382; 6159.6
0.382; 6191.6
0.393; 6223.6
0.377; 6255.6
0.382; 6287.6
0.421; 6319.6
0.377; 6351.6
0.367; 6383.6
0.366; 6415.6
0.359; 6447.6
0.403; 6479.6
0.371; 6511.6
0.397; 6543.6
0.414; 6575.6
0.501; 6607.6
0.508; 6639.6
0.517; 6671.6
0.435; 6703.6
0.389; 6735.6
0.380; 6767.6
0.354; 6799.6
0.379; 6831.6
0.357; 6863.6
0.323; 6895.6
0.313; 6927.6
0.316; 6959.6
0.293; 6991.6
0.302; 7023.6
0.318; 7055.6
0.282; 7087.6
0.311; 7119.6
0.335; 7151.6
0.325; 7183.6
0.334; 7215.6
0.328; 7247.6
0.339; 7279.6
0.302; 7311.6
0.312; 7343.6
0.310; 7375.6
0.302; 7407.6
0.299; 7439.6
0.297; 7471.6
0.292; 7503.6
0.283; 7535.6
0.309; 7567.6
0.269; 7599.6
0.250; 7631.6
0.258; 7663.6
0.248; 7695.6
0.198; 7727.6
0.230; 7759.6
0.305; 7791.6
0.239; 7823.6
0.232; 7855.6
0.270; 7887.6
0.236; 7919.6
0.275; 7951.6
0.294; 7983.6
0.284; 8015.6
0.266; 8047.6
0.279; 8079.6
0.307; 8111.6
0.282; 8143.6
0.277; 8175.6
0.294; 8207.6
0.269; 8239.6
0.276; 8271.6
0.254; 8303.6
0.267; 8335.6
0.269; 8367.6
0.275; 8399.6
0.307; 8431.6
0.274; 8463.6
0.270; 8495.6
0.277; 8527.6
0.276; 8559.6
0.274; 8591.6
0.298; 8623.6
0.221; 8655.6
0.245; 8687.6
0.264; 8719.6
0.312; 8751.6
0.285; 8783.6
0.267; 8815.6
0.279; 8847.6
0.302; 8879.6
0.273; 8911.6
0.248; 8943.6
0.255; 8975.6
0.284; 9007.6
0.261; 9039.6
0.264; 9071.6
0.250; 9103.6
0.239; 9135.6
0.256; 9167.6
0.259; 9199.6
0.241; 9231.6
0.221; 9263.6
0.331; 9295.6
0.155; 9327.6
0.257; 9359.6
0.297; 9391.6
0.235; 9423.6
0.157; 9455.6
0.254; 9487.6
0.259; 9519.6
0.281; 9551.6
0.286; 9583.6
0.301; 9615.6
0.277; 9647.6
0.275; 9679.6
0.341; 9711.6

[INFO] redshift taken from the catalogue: 2.494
